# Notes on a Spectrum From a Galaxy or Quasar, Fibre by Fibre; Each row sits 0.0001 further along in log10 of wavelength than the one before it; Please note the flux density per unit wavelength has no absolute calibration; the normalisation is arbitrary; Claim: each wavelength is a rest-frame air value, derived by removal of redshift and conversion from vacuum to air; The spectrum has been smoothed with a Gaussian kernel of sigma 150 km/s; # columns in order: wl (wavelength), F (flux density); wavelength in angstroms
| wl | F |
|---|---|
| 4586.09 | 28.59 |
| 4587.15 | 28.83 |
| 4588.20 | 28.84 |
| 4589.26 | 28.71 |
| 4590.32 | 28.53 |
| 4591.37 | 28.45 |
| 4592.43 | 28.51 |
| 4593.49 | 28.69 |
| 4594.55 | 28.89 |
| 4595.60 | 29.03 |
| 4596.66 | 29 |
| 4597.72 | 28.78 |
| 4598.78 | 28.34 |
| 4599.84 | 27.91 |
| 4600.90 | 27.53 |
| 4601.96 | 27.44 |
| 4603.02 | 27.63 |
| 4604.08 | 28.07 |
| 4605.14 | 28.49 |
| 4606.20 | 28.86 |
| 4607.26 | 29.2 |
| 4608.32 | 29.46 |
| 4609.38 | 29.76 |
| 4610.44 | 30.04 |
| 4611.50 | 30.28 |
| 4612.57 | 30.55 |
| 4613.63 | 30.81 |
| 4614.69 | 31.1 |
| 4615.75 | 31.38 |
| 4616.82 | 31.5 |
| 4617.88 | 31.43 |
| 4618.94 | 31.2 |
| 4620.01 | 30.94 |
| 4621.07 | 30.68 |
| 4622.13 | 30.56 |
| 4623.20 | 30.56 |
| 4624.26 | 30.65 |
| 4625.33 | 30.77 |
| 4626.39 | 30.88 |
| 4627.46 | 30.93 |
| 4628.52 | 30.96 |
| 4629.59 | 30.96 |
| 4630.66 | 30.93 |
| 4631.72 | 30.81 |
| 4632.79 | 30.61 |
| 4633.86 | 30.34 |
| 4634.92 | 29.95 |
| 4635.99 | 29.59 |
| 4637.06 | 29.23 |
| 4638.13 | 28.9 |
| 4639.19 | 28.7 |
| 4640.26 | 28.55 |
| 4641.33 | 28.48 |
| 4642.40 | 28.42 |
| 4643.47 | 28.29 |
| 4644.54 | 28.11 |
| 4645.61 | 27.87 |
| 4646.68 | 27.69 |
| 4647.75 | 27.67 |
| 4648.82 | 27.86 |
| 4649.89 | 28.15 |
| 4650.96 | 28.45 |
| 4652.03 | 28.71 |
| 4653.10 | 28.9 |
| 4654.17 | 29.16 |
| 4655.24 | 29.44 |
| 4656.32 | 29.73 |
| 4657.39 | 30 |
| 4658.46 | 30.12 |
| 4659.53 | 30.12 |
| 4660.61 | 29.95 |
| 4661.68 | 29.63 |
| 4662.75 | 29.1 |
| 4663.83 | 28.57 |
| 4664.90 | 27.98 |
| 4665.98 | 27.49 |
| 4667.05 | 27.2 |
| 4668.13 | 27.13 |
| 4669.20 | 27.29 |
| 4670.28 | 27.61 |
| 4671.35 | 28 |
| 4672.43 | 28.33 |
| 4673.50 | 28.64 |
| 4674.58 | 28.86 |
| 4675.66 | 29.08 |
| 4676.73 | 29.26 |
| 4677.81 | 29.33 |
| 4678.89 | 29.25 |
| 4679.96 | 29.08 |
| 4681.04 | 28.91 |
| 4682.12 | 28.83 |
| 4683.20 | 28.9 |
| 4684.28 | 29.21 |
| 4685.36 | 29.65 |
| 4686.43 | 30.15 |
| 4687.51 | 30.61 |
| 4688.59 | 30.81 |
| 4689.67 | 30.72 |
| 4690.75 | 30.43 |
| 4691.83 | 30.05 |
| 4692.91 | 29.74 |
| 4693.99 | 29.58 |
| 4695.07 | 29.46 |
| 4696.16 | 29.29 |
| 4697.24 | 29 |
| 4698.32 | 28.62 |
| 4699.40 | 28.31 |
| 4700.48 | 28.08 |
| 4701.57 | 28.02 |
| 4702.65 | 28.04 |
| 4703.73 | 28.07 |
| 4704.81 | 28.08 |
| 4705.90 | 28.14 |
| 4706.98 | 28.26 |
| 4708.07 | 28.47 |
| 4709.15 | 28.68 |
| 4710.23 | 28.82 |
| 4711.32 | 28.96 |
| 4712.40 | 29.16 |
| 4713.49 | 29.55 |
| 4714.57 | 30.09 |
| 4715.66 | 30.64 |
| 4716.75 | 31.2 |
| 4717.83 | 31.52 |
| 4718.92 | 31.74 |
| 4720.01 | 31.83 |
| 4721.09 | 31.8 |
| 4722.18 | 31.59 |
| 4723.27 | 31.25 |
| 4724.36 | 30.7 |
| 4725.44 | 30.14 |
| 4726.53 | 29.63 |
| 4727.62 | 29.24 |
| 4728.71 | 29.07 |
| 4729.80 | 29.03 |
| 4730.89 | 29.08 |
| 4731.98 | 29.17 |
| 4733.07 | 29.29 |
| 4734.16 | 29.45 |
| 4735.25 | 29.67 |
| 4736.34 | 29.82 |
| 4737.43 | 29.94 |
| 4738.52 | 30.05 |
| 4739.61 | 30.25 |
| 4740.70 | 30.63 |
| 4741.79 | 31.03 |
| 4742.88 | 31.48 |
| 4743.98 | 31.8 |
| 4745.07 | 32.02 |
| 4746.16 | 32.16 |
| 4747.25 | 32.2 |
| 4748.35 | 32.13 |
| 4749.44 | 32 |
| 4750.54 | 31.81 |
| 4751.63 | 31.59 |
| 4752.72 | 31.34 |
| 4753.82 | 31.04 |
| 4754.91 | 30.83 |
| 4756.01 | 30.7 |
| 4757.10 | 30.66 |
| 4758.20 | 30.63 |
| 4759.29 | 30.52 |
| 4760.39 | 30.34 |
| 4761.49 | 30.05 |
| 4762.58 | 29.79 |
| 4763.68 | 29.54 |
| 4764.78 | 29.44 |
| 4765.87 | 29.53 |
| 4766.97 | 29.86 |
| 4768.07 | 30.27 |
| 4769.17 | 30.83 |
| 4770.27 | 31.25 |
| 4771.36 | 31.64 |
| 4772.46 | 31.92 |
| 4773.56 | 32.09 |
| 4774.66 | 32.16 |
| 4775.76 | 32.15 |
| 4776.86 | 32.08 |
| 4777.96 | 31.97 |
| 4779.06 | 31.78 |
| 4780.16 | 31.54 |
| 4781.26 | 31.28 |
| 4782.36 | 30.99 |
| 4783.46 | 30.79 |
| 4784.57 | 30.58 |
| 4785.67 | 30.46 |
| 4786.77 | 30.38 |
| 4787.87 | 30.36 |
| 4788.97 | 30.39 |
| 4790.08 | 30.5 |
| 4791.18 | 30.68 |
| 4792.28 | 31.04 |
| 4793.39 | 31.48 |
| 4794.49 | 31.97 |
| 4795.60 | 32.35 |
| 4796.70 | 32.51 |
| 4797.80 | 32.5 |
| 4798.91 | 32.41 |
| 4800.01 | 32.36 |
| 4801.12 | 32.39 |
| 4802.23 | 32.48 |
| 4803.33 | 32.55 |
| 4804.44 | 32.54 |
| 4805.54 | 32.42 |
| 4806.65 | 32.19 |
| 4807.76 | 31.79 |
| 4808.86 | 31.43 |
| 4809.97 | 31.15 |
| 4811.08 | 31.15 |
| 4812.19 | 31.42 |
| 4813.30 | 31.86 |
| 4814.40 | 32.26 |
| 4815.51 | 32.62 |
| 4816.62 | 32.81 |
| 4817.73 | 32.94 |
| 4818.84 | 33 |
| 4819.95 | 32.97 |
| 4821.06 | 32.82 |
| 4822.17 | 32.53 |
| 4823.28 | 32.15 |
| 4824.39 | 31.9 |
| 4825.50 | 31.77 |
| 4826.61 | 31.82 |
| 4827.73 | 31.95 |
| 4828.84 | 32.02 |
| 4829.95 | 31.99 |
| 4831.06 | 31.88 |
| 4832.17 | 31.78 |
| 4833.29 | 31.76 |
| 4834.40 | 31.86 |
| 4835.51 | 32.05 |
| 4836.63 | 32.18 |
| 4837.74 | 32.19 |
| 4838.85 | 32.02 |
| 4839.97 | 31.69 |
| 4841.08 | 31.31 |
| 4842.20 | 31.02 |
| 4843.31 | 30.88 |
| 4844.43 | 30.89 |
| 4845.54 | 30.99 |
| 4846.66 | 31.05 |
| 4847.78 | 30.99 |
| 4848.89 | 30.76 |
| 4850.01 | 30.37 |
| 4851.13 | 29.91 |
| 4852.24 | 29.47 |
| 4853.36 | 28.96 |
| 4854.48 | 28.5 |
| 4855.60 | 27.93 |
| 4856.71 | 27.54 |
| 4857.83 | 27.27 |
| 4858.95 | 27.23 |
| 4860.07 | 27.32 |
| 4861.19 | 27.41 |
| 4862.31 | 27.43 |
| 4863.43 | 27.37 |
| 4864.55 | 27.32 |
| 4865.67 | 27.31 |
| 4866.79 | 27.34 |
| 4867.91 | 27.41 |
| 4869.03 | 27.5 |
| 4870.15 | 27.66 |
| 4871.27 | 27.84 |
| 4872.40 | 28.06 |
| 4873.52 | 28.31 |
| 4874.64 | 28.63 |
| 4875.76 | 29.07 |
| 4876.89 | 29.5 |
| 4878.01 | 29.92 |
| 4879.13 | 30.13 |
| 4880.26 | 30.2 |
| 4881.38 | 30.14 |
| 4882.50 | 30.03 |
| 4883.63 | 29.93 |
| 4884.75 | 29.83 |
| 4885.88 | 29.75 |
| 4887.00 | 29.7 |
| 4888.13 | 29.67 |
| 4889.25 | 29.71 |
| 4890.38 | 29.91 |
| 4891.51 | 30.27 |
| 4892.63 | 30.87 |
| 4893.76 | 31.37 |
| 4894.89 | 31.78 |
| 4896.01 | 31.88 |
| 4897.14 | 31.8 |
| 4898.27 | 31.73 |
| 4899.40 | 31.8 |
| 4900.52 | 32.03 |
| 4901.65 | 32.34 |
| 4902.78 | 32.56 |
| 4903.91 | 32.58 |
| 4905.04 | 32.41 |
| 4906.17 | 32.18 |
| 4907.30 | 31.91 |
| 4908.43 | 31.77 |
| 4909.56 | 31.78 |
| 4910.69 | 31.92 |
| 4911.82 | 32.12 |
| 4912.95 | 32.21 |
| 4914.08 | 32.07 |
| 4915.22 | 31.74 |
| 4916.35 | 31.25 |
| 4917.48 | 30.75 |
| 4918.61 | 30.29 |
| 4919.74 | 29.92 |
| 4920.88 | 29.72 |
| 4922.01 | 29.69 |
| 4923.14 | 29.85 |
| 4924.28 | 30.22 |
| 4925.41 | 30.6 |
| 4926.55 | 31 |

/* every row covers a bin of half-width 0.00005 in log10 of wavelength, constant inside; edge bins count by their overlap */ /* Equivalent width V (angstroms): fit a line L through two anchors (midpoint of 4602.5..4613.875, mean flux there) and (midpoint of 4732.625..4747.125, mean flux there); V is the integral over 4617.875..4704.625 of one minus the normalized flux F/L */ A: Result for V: 1.8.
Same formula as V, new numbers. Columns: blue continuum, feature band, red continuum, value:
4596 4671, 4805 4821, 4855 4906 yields -1.5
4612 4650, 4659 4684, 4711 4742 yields 1.2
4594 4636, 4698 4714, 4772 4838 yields 1.2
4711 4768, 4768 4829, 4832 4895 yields -3.5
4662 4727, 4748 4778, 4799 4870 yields -1.0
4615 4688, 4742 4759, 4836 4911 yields -1.0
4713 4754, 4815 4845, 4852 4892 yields -2.8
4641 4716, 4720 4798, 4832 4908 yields -3.9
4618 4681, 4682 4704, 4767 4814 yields 0.5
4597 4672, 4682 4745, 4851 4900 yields -1.1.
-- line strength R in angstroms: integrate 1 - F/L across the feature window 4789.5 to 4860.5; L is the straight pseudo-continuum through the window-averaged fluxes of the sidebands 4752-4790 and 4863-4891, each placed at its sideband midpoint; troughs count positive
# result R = -3.5 angstroms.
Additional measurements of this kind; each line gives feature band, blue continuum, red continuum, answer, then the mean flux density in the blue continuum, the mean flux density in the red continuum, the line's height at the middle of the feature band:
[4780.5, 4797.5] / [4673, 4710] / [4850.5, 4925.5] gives -0.9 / 29.1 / 29.9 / 29.5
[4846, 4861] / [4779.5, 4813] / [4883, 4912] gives 1.1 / 31.5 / 31.3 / 31.4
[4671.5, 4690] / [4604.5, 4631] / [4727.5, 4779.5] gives 0.8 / 30.5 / 30.7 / 30.6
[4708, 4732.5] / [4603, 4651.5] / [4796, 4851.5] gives 0.5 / 29.7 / 31.9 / 30.7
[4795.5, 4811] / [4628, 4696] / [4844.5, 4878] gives -1.9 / 29.1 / 28.6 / 28.7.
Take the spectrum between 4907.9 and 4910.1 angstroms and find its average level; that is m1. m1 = 31.8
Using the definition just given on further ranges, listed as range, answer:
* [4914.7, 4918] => 31.3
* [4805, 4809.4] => 32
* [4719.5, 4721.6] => 31.9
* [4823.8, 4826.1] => 31.9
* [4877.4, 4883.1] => 30.1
